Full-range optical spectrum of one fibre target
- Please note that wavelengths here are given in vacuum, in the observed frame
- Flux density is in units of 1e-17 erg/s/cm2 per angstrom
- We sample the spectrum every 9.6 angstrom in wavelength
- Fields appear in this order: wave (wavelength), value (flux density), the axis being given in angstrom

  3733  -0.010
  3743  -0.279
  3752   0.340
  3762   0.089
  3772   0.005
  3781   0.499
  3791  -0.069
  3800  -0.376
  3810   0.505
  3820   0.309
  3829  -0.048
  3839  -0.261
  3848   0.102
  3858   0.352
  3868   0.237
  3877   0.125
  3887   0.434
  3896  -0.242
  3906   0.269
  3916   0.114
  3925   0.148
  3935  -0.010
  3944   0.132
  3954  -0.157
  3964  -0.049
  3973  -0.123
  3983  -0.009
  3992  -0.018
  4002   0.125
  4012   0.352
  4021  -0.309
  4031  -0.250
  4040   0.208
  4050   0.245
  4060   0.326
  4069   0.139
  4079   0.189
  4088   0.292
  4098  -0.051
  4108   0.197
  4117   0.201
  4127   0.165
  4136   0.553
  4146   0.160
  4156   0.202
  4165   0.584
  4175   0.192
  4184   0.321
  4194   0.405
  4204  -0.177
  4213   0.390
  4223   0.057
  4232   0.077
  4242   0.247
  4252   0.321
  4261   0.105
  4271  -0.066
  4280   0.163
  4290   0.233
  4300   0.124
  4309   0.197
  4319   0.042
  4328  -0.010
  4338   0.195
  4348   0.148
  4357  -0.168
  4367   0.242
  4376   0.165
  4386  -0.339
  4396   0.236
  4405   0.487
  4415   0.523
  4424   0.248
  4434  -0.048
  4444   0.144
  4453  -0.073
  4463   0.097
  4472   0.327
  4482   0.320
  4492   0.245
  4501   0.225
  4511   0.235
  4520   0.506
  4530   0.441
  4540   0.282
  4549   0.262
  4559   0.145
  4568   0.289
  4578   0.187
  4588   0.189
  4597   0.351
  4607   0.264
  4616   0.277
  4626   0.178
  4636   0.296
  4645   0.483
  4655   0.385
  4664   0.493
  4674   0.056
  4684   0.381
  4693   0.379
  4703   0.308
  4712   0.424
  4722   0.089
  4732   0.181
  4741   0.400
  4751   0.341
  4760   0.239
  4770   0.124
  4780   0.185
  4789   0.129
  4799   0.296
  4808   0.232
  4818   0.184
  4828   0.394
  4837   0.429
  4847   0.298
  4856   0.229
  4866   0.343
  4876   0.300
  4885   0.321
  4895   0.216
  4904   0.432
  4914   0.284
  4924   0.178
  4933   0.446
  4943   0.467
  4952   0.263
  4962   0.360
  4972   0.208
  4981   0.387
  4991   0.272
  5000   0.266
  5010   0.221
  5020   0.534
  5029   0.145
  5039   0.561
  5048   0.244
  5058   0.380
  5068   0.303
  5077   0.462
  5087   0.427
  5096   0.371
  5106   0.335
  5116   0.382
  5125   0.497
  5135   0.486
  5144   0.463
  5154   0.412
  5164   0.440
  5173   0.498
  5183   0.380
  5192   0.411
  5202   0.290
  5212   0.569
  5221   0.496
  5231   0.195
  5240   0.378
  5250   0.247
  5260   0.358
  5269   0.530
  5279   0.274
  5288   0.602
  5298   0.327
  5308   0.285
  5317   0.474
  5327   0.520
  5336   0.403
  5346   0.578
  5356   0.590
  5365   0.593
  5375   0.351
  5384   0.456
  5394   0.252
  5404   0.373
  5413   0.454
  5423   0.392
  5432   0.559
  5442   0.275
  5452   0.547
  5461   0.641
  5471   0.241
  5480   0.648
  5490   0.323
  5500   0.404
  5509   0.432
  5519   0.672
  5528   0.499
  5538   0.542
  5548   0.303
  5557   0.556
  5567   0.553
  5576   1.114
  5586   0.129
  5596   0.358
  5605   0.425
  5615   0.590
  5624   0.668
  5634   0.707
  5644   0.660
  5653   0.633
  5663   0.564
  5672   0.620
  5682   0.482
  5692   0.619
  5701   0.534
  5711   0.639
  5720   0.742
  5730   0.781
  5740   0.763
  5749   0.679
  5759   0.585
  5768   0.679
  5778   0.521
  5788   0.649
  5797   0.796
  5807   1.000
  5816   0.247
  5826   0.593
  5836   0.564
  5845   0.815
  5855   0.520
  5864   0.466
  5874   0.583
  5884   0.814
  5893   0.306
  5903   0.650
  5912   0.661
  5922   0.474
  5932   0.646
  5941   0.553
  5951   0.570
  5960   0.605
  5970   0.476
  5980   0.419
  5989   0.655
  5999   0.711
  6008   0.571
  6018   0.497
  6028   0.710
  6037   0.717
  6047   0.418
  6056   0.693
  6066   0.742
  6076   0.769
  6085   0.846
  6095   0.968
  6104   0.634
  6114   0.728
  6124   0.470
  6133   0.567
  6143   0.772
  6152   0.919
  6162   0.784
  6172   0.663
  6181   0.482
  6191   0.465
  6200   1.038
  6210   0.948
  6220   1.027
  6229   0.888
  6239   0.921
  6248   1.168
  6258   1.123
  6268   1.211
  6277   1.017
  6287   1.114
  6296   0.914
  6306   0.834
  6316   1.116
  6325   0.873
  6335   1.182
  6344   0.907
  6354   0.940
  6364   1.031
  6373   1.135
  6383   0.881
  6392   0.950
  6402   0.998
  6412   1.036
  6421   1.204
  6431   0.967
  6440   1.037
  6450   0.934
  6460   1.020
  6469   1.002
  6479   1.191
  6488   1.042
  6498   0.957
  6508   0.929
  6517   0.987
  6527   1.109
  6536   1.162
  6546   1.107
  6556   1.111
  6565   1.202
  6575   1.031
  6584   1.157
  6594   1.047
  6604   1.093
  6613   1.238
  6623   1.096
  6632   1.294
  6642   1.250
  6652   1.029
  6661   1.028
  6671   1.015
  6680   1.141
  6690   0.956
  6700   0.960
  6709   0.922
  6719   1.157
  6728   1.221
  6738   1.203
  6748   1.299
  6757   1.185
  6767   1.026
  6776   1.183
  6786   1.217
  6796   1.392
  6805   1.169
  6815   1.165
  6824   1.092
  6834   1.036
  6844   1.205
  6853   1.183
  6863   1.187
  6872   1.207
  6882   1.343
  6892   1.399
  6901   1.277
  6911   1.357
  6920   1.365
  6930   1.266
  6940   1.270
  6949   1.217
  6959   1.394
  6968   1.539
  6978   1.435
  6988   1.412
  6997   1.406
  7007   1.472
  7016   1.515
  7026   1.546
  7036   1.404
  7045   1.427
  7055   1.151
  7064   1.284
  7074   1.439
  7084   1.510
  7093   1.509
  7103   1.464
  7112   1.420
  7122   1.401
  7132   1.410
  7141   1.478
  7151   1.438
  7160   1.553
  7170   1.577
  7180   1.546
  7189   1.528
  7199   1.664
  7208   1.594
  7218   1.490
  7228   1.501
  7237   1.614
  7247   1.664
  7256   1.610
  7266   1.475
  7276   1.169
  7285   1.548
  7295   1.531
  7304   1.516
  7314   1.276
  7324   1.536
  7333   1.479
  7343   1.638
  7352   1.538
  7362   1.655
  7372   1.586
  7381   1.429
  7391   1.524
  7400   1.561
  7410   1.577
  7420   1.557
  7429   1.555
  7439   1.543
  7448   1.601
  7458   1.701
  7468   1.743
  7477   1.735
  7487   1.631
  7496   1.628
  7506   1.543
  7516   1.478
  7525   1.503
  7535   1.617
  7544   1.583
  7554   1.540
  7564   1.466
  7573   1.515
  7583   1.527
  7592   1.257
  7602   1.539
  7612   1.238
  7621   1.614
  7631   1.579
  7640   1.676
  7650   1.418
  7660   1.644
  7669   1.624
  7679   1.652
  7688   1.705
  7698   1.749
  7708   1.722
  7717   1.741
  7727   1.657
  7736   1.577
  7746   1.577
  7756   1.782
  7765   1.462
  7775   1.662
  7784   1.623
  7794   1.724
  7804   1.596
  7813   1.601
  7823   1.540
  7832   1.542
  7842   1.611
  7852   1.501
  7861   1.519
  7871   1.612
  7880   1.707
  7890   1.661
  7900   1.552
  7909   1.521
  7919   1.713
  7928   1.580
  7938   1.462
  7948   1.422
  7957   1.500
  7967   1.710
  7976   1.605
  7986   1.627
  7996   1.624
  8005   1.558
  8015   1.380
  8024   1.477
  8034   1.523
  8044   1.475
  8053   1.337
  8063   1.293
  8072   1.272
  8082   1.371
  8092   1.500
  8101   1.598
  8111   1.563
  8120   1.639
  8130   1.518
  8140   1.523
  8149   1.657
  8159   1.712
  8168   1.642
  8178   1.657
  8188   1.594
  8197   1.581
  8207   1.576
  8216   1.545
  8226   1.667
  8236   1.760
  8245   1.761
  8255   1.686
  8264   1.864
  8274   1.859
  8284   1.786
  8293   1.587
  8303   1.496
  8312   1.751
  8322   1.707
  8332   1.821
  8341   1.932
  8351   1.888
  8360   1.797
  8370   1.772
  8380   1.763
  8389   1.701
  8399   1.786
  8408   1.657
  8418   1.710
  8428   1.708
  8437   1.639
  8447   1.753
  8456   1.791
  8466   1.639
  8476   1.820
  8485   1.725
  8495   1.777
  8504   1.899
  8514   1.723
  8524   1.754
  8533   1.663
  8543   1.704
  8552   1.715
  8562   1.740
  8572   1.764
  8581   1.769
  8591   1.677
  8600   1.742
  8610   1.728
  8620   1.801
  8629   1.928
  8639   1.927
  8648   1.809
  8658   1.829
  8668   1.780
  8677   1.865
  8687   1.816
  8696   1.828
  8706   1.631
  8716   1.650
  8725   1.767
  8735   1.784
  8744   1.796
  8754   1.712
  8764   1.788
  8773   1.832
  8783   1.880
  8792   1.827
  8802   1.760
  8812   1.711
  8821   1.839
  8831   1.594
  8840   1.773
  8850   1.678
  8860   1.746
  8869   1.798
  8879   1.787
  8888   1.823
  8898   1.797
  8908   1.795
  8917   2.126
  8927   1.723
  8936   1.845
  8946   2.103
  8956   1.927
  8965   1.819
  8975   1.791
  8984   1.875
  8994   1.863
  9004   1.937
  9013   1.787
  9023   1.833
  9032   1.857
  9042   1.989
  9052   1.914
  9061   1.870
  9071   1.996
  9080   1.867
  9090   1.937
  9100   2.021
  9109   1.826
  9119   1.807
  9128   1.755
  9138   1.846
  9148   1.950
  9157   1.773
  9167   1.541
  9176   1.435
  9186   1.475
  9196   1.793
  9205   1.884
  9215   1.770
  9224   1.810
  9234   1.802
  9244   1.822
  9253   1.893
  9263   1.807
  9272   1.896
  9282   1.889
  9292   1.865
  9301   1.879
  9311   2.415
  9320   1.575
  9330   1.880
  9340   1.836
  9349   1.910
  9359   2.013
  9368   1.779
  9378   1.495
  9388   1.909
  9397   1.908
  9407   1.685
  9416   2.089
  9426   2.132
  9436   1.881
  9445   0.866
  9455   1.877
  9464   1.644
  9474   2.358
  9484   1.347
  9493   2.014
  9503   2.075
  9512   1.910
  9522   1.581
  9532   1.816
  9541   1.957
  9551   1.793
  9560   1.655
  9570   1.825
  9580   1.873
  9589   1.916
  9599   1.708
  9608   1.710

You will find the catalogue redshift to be 0.557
